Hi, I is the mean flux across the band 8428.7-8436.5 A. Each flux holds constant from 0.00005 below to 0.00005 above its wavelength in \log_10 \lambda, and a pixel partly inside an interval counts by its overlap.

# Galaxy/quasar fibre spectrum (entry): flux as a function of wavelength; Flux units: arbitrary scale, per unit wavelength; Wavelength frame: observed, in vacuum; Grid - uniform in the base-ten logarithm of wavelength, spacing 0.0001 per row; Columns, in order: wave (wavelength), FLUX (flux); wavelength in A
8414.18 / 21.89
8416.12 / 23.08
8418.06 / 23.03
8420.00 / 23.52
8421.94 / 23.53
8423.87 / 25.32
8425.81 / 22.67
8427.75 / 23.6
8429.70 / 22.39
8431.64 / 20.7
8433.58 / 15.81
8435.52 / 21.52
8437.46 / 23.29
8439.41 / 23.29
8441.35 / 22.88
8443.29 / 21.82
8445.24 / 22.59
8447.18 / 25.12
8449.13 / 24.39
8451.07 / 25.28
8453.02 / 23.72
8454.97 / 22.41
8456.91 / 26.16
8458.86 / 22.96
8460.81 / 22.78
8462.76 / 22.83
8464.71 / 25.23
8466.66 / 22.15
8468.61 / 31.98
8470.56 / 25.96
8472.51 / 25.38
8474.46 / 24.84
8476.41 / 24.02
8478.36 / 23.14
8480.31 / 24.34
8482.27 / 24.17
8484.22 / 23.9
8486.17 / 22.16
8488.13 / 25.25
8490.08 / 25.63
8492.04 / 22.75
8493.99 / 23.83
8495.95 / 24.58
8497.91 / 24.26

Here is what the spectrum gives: 20.1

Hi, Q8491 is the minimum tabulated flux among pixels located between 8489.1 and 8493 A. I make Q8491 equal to 22.75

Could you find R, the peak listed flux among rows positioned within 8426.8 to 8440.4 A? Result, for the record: 23.6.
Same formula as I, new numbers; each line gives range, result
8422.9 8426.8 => 24.1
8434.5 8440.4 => 22.6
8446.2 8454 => 24.6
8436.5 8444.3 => 22.8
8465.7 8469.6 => 27.1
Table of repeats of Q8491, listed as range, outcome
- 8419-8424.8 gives 23.52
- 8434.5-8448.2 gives 21.52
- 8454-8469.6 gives 22.15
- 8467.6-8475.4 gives 24.84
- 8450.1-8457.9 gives 22.41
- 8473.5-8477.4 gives 24.02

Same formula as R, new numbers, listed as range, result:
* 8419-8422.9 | 23.53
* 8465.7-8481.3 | 31.98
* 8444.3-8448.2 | 25.12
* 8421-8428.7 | 25.32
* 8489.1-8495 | 25.63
